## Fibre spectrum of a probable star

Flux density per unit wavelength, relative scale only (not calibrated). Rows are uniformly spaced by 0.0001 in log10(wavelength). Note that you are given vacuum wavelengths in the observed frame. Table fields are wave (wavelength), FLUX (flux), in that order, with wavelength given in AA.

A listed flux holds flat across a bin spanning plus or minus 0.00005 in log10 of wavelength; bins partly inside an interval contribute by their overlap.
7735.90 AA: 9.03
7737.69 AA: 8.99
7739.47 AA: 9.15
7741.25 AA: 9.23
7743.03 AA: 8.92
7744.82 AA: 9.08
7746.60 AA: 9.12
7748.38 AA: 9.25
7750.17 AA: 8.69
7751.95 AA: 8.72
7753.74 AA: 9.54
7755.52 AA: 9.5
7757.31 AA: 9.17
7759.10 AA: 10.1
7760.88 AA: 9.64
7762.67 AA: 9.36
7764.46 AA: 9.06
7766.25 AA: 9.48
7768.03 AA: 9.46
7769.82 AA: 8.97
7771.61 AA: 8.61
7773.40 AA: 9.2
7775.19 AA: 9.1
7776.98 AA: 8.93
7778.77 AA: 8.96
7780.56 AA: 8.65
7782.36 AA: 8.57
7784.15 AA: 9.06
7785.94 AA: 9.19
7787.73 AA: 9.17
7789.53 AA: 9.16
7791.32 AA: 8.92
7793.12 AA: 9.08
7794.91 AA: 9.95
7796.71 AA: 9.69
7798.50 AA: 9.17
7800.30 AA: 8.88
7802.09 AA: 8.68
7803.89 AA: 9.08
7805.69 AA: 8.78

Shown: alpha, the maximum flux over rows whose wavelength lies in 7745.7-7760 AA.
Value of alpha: 10.1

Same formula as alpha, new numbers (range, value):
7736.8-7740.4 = 9.15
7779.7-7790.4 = 9.19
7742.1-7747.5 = 9.12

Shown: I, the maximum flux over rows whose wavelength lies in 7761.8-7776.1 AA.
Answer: 9.48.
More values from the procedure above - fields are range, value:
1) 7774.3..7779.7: 9.1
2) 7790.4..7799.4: 9.95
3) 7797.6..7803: 9.17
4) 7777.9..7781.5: 8.96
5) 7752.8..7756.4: 9.54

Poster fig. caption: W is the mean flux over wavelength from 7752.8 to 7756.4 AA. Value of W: 9.51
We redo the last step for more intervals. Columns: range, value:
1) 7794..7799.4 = 9.61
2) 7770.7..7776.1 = 8.97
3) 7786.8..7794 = 9.08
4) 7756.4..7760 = 9.63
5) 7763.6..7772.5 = 9.12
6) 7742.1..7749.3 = 9.09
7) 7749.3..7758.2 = 9.13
